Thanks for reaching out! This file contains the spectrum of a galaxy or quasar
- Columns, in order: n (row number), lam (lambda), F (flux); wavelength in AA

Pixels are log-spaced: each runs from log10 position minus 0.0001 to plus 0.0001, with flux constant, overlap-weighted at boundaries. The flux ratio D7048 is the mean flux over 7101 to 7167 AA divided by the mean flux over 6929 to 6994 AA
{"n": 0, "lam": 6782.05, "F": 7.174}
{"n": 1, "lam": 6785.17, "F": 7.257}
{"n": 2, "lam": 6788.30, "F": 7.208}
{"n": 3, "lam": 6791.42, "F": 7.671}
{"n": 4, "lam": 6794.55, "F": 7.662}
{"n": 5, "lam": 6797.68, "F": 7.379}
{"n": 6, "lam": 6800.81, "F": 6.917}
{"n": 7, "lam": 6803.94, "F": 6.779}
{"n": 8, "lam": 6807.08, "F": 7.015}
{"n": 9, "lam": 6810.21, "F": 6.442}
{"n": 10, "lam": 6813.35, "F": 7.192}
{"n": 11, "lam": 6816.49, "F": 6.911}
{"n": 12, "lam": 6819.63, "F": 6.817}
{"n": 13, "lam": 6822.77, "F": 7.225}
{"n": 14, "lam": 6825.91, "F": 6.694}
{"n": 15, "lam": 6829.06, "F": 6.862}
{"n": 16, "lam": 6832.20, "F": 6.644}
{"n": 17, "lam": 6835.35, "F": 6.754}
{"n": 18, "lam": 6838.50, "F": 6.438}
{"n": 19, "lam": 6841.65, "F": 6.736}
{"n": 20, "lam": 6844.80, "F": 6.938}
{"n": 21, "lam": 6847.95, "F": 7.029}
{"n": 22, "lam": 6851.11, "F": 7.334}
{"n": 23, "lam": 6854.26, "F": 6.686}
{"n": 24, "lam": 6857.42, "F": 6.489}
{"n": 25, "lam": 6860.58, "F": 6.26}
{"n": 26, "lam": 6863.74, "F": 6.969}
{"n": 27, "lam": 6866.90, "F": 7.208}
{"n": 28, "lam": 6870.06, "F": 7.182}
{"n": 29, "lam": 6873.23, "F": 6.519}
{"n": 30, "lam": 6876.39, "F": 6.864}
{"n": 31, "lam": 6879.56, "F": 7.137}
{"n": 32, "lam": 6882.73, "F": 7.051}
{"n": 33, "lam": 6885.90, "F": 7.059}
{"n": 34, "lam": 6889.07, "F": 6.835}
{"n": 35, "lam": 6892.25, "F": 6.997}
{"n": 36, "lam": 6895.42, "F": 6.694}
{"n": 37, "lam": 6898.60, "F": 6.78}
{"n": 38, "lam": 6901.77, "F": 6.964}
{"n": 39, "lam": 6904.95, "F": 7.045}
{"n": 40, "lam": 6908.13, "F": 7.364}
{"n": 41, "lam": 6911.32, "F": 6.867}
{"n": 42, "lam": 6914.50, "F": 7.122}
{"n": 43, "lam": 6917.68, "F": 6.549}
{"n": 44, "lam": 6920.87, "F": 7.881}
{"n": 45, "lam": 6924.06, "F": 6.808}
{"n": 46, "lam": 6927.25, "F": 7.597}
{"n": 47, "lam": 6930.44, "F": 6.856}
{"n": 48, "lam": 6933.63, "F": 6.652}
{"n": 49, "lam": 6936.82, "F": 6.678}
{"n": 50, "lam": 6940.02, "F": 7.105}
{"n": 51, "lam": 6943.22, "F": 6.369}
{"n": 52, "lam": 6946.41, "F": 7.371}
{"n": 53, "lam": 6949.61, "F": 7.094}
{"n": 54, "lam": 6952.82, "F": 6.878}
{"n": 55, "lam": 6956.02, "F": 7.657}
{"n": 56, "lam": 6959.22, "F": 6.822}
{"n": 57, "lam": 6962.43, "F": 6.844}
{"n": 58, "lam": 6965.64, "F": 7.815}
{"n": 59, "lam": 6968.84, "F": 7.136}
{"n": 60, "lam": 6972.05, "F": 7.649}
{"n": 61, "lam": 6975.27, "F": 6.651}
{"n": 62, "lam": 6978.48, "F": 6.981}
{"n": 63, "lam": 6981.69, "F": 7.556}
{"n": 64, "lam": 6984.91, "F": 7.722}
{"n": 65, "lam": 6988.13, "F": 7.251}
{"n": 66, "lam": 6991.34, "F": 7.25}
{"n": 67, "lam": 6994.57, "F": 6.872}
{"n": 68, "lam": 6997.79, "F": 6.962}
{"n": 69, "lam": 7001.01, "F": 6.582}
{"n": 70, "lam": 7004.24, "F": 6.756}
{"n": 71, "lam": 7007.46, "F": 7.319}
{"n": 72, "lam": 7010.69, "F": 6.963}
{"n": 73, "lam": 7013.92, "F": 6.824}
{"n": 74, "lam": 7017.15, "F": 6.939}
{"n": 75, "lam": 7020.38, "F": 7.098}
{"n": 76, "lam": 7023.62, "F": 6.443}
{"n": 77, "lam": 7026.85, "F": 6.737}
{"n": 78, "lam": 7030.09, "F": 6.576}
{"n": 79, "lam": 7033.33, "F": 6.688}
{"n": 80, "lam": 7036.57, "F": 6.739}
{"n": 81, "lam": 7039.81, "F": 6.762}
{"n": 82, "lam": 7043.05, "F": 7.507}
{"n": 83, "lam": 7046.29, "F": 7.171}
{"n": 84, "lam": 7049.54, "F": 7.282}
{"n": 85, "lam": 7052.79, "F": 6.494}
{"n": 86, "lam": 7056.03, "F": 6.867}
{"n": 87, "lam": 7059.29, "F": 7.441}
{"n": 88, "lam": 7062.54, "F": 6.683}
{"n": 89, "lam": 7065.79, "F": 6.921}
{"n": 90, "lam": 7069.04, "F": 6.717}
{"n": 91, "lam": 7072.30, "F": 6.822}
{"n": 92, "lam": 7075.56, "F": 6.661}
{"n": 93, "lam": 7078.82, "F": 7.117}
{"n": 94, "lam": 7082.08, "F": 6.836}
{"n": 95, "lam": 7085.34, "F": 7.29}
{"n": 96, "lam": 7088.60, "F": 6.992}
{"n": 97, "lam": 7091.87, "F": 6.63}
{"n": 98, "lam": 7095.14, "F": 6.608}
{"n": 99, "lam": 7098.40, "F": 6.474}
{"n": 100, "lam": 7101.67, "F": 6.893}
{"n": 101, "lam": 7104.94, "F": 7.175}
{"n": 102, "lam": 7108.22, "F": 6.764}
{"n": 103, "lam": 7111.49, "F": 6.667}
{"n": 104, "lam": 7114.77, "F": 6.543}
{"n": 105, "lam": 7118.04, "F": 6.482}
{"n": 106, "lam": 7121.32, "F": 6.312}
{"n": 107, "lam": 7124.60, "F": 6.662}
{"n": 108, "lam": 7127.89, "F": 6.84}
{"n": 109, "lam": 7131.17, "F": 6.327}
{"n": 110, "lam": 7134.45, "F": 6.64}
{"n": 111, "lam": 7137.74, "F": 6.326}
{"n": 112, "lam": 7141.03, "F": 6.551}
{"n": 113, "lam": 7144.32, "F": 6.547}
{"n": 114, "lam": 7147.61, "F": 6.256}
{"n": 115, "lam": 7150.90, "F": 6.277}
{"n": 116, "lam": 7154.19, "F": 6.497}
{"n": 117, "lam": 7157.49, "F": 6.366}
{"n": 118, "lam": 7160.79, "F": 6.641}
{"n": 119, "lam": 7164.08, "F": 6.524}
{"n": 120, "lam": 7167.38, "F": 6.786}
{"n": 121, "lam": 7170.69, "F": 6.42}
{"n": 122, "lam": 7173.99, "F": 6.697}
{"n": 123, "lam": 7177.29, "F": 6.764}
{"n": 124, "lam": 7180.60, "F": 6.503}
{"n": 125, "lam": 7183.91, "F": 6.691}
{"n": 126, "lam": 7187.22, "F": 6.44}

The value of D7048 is 0.9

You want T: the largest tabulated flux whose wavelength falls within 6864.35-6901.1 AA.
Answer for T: 7.208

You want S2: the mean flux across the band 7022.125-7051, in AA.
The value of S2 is 6.88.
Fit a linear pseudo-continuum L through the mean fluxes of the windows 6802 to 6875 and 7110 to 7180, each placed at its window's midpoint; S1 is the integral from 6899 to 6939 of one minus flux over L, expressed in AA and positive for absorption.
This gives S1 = -1.62 AA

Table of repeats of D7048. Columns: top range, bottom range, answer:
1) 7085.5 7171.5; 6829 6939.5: 0.95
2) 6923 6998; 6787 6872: 1.02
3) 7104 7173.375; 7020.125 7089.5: 0.95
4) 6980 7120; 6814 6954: 1.00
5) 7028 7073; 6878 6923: 0.98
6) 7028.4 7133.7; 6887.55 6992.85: 0.96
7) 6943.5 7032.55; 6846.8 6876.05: 1.03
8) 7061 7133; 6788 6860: 0.97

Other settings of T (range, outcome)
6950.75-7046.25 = 7.815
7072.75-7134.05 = 7.29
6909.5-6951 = 7.881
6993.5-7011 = 7.319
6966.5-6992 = 7.722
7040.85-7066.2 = 7.507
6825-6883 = 7.334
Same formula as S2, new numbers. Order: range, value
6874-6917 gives 6.97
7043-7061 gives 7.09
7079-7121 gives 6.78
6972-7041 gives 6.95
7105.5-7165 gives 6.52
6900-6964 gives 7.03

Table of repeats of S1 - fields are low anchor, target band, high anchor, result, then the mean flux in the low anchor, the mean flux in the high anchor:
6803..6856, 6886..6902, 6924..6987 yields 0.3 AA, 6.85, 7.12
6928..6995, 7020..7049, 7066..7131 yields 0.2 AA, 7.12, 6.76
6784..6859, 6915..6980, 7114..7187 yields -2.6 AA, 6.96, 6.53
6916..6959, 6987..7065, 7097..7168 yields -1.2 AA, 7.03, 6.57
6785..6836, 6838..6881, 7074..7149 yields 0.7 AA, 7.02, 6.68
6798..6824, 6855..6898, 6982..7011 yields 0.8 AA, 6.93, 7.1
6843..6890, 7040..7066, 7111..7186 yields -1.5 AA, 6.9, 6.53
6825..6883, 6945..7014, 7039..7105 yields -2.6 AA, 6.83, 6.92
